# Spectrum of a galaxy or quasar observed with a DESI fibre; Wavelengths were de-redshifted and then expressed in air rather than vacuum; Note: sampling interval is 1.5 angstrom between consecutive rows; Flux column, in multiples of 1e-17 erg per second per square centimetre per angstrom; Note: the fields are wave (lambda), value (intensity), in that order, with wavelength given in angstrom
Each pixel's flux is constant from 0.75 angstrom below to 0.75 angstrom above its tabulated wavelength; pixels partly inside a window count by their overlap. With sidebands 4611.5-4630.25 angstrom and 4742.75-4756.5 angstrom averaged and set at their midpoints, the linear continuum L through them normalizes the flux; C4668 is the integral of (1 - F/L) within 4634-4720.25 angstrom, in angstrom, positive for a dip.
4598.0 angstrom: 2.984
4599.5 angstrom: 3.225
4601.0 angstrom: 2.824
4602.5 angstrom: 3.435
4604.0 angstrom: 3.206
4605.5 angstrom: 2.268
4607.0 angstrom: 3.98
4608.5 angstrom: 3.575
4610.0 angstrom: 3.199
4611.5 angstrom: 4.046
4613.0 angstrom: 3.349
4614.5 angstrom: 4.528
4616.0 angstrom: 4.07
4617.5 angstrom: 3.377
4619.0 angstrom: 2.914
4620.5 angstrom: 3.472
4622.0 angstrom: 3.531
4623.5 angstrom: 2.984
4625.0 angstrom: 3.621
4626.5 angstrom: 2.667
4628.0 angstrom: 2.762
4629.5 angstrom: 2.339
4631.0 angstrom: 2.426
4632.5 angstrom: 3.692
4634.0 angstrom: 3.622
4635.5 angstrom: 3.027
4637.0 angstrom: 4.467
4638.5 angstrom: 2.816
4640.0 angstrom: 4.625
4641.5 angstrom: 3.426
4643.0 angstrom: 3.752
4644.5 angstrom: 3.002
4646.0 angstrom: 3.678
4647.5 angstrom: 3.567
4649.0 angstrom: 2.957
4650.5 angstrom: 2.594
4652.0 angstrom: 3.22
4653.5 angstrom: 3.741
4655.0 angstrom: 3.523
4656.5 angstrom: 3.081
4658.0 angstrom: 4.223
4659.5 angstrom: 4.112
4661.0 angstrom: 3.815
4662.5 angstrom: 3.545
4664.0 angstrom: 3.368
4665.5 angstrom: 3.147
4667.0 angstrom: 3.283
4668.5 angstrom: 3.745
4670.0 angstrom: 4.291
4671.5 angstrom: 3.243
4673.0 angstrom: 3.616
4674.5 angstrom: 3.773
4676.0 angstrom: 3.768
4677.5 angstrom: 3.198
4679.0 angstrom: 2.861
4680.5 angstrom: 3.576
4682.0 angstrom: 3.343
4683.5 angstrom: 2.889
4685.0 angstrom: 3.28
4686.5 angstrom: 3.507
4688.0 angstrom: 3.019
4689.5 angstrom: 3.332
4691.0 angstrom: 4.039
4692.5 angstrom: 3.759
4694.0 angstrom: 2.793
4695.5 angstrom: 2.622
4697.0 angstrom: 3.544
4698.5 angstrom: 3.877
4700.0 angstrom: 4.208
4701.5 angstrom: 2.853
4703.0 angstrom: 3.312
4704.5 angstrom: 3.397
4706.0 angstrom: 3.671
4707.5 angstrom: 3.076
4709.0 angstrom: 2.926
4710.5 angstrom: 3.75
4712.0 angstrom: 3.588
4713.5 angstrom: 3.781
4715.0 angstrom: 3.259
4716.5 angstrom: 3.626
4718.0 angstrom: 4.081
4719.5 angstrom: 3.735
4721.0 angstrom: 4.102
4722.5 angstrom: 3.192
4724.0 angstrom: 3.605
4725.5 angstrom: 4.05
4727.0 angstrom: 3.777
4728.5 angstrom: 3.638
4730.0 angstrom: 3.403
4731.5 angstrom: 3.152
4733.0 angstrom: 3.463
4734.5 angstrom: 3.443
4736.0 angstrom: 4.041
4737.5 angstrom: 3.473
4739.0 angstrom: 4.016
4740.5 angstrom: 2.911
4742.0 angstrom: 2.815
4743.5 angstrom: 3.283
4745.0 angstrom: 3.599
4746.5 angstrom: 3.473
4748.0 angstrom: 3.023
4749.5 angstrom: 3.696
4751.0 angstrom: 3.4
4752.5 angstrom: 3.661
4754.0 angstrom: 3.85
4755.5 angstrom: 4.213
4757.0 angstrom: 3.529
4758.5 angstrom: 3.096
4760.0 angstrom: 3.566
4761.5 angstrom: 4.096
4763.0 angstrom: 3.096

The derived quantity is -1.1 angstrom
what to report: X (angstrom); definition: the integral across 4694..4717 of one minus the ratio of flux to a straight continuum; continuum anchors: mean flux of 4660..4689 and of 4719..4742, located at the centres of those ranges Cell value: 0.7 angstrom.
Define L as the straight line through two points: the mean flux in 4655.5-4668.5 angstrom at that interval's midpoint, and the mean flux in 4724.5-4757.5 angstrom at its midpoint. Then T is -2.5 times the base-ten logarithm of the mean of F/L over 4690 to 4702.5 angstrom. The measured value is 0.03 mag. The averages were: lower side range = 3.58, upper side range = 3.54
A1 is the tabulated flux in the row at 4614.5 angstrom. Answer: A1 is 4.528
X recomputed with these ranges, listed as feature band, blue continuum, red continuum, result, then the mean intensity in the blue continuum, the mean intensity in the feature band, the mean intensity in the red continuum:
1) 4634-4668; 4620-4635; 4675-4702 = -3.2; 3.1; 3.5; 3.37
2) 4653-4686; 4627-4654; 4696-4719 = -1.2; 3.31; 3.52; 3.52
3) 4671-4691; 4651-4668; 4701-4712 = 0.4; 3.54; 3.37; 3.31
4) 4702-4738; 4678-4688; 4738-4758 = -1.9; 3.22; 3.56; 3.49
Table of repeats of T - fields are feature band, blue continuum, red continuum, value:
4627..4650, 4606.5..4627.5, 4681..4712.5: 0.05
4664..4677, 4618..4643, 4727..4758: -0.07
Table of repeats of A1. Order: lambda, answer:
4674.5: 3.773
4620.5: 3.472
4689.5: 3.332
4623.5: 2.984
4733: 3.463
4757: 3.529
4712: 3.588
